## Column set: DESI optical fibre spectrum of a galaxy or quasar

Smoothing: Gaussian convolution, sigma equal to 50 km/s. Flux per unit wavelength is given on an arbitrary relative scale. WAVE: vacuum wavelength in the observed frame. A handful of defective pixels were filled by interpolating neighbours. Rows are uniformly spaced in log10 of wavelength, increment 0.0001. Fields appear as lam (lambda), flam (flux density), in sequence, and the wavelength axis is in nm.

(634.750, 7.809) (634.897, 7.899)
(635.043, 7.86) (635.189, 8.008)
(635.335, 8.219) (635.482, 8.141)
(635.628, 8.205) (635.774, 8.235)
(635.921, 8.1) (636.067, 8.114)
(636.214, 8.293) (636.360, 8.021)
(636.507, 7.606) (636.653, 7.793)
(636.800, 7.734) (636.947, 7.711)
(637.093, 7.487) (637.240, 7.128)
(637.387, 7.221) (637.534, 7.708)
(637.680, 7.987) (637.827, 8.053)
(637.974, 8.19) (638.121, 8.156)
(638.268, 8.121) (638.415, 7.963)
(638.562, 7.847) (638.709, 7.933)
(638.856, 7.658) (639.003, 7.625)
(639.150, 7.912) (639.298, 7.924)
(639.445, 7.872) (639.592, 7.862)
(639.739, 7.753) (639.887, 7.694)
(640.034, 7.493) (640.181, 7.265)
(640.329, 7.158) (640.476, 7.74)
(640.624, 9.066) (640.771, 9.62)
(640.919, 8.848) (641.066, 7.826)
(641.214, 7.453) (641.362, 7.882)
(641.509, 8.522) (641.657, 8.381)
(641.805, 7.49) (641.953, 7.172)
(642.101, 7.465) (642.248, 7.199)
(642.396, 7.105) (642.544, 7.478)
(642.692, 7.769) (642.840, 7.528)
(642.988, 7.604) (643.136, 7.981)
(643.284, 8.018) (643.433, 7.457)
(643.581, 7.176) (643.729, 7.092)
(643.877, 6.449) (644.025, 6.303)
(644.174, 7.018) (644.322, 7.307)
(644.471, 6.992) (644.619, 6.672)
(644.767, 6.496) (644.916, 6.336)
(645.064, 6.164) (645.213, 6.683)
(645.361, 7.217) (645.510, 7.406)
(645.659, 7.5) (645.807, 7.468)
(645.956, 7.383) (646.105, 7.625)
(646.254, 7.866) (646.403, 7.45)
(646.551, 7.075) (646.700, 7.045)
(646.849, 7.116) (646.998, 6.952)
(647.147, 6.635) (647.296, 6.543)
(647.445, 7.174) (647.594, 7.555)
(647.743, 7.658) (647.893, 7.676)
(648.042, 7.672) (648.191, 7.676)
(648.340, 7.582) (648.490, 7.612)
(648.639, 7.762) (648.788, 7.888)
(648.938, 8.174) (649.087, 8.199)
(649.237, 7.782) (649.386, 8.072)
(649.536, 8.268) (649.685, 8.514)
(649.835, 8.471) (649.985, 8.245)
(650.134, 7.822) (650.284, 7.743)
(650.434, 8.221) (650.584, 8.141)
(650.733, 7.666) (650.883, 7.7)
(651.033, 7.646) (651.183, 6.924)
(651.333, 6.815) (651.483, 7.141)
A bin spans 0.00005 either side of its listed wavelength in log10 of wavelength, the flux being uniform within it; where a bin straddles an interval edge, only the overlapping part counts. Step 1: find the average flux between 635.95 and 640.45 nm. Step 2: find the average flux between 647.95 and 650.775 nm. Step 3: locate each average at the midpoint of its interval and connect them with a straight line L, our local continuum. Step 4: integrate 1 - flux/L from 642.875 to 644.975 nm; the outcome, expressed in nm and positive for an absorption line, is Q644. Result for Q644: 0.214 nm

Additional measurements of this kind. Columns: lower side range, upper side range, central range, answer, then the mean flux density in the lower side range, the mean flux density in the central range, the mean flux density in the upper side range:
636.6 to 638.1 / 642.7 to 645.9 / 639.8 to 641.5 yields -0.14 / 7.71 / 8.02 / 7.1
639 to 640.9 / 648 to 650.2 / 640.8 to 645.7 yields 0.38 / 7.96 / 7.35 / 7.99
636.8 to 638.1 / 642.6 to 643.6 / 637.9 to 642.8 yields -0.11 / 7.71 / 7.86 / 7.67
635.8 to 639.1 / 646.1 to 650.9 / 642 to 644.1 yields 0.12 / 7.84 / 7.33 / 7.69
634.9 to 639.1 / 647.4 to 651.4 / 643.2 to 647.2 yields 0.39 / 7.9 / 7.07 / 7.81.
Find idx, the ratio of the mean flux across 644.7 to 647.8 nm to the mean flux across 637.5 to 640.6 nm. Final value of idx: 0.91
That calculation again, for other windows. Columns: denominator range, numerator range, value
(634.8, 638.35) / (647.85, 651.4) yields 0.99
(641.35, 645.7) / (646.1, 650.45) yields 1.06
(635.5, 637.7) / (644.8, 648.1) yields 0.92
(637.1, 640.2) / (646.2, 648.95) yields 0.95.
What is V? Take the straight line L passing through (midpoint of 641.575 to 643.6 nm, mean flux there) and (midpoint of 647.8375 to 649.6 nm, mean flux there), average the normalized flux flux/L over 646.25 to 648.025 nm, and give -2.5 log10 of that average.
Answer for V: 0.08 mag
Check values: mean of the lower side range 7.57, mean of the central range 7.22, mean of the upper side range 7.86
